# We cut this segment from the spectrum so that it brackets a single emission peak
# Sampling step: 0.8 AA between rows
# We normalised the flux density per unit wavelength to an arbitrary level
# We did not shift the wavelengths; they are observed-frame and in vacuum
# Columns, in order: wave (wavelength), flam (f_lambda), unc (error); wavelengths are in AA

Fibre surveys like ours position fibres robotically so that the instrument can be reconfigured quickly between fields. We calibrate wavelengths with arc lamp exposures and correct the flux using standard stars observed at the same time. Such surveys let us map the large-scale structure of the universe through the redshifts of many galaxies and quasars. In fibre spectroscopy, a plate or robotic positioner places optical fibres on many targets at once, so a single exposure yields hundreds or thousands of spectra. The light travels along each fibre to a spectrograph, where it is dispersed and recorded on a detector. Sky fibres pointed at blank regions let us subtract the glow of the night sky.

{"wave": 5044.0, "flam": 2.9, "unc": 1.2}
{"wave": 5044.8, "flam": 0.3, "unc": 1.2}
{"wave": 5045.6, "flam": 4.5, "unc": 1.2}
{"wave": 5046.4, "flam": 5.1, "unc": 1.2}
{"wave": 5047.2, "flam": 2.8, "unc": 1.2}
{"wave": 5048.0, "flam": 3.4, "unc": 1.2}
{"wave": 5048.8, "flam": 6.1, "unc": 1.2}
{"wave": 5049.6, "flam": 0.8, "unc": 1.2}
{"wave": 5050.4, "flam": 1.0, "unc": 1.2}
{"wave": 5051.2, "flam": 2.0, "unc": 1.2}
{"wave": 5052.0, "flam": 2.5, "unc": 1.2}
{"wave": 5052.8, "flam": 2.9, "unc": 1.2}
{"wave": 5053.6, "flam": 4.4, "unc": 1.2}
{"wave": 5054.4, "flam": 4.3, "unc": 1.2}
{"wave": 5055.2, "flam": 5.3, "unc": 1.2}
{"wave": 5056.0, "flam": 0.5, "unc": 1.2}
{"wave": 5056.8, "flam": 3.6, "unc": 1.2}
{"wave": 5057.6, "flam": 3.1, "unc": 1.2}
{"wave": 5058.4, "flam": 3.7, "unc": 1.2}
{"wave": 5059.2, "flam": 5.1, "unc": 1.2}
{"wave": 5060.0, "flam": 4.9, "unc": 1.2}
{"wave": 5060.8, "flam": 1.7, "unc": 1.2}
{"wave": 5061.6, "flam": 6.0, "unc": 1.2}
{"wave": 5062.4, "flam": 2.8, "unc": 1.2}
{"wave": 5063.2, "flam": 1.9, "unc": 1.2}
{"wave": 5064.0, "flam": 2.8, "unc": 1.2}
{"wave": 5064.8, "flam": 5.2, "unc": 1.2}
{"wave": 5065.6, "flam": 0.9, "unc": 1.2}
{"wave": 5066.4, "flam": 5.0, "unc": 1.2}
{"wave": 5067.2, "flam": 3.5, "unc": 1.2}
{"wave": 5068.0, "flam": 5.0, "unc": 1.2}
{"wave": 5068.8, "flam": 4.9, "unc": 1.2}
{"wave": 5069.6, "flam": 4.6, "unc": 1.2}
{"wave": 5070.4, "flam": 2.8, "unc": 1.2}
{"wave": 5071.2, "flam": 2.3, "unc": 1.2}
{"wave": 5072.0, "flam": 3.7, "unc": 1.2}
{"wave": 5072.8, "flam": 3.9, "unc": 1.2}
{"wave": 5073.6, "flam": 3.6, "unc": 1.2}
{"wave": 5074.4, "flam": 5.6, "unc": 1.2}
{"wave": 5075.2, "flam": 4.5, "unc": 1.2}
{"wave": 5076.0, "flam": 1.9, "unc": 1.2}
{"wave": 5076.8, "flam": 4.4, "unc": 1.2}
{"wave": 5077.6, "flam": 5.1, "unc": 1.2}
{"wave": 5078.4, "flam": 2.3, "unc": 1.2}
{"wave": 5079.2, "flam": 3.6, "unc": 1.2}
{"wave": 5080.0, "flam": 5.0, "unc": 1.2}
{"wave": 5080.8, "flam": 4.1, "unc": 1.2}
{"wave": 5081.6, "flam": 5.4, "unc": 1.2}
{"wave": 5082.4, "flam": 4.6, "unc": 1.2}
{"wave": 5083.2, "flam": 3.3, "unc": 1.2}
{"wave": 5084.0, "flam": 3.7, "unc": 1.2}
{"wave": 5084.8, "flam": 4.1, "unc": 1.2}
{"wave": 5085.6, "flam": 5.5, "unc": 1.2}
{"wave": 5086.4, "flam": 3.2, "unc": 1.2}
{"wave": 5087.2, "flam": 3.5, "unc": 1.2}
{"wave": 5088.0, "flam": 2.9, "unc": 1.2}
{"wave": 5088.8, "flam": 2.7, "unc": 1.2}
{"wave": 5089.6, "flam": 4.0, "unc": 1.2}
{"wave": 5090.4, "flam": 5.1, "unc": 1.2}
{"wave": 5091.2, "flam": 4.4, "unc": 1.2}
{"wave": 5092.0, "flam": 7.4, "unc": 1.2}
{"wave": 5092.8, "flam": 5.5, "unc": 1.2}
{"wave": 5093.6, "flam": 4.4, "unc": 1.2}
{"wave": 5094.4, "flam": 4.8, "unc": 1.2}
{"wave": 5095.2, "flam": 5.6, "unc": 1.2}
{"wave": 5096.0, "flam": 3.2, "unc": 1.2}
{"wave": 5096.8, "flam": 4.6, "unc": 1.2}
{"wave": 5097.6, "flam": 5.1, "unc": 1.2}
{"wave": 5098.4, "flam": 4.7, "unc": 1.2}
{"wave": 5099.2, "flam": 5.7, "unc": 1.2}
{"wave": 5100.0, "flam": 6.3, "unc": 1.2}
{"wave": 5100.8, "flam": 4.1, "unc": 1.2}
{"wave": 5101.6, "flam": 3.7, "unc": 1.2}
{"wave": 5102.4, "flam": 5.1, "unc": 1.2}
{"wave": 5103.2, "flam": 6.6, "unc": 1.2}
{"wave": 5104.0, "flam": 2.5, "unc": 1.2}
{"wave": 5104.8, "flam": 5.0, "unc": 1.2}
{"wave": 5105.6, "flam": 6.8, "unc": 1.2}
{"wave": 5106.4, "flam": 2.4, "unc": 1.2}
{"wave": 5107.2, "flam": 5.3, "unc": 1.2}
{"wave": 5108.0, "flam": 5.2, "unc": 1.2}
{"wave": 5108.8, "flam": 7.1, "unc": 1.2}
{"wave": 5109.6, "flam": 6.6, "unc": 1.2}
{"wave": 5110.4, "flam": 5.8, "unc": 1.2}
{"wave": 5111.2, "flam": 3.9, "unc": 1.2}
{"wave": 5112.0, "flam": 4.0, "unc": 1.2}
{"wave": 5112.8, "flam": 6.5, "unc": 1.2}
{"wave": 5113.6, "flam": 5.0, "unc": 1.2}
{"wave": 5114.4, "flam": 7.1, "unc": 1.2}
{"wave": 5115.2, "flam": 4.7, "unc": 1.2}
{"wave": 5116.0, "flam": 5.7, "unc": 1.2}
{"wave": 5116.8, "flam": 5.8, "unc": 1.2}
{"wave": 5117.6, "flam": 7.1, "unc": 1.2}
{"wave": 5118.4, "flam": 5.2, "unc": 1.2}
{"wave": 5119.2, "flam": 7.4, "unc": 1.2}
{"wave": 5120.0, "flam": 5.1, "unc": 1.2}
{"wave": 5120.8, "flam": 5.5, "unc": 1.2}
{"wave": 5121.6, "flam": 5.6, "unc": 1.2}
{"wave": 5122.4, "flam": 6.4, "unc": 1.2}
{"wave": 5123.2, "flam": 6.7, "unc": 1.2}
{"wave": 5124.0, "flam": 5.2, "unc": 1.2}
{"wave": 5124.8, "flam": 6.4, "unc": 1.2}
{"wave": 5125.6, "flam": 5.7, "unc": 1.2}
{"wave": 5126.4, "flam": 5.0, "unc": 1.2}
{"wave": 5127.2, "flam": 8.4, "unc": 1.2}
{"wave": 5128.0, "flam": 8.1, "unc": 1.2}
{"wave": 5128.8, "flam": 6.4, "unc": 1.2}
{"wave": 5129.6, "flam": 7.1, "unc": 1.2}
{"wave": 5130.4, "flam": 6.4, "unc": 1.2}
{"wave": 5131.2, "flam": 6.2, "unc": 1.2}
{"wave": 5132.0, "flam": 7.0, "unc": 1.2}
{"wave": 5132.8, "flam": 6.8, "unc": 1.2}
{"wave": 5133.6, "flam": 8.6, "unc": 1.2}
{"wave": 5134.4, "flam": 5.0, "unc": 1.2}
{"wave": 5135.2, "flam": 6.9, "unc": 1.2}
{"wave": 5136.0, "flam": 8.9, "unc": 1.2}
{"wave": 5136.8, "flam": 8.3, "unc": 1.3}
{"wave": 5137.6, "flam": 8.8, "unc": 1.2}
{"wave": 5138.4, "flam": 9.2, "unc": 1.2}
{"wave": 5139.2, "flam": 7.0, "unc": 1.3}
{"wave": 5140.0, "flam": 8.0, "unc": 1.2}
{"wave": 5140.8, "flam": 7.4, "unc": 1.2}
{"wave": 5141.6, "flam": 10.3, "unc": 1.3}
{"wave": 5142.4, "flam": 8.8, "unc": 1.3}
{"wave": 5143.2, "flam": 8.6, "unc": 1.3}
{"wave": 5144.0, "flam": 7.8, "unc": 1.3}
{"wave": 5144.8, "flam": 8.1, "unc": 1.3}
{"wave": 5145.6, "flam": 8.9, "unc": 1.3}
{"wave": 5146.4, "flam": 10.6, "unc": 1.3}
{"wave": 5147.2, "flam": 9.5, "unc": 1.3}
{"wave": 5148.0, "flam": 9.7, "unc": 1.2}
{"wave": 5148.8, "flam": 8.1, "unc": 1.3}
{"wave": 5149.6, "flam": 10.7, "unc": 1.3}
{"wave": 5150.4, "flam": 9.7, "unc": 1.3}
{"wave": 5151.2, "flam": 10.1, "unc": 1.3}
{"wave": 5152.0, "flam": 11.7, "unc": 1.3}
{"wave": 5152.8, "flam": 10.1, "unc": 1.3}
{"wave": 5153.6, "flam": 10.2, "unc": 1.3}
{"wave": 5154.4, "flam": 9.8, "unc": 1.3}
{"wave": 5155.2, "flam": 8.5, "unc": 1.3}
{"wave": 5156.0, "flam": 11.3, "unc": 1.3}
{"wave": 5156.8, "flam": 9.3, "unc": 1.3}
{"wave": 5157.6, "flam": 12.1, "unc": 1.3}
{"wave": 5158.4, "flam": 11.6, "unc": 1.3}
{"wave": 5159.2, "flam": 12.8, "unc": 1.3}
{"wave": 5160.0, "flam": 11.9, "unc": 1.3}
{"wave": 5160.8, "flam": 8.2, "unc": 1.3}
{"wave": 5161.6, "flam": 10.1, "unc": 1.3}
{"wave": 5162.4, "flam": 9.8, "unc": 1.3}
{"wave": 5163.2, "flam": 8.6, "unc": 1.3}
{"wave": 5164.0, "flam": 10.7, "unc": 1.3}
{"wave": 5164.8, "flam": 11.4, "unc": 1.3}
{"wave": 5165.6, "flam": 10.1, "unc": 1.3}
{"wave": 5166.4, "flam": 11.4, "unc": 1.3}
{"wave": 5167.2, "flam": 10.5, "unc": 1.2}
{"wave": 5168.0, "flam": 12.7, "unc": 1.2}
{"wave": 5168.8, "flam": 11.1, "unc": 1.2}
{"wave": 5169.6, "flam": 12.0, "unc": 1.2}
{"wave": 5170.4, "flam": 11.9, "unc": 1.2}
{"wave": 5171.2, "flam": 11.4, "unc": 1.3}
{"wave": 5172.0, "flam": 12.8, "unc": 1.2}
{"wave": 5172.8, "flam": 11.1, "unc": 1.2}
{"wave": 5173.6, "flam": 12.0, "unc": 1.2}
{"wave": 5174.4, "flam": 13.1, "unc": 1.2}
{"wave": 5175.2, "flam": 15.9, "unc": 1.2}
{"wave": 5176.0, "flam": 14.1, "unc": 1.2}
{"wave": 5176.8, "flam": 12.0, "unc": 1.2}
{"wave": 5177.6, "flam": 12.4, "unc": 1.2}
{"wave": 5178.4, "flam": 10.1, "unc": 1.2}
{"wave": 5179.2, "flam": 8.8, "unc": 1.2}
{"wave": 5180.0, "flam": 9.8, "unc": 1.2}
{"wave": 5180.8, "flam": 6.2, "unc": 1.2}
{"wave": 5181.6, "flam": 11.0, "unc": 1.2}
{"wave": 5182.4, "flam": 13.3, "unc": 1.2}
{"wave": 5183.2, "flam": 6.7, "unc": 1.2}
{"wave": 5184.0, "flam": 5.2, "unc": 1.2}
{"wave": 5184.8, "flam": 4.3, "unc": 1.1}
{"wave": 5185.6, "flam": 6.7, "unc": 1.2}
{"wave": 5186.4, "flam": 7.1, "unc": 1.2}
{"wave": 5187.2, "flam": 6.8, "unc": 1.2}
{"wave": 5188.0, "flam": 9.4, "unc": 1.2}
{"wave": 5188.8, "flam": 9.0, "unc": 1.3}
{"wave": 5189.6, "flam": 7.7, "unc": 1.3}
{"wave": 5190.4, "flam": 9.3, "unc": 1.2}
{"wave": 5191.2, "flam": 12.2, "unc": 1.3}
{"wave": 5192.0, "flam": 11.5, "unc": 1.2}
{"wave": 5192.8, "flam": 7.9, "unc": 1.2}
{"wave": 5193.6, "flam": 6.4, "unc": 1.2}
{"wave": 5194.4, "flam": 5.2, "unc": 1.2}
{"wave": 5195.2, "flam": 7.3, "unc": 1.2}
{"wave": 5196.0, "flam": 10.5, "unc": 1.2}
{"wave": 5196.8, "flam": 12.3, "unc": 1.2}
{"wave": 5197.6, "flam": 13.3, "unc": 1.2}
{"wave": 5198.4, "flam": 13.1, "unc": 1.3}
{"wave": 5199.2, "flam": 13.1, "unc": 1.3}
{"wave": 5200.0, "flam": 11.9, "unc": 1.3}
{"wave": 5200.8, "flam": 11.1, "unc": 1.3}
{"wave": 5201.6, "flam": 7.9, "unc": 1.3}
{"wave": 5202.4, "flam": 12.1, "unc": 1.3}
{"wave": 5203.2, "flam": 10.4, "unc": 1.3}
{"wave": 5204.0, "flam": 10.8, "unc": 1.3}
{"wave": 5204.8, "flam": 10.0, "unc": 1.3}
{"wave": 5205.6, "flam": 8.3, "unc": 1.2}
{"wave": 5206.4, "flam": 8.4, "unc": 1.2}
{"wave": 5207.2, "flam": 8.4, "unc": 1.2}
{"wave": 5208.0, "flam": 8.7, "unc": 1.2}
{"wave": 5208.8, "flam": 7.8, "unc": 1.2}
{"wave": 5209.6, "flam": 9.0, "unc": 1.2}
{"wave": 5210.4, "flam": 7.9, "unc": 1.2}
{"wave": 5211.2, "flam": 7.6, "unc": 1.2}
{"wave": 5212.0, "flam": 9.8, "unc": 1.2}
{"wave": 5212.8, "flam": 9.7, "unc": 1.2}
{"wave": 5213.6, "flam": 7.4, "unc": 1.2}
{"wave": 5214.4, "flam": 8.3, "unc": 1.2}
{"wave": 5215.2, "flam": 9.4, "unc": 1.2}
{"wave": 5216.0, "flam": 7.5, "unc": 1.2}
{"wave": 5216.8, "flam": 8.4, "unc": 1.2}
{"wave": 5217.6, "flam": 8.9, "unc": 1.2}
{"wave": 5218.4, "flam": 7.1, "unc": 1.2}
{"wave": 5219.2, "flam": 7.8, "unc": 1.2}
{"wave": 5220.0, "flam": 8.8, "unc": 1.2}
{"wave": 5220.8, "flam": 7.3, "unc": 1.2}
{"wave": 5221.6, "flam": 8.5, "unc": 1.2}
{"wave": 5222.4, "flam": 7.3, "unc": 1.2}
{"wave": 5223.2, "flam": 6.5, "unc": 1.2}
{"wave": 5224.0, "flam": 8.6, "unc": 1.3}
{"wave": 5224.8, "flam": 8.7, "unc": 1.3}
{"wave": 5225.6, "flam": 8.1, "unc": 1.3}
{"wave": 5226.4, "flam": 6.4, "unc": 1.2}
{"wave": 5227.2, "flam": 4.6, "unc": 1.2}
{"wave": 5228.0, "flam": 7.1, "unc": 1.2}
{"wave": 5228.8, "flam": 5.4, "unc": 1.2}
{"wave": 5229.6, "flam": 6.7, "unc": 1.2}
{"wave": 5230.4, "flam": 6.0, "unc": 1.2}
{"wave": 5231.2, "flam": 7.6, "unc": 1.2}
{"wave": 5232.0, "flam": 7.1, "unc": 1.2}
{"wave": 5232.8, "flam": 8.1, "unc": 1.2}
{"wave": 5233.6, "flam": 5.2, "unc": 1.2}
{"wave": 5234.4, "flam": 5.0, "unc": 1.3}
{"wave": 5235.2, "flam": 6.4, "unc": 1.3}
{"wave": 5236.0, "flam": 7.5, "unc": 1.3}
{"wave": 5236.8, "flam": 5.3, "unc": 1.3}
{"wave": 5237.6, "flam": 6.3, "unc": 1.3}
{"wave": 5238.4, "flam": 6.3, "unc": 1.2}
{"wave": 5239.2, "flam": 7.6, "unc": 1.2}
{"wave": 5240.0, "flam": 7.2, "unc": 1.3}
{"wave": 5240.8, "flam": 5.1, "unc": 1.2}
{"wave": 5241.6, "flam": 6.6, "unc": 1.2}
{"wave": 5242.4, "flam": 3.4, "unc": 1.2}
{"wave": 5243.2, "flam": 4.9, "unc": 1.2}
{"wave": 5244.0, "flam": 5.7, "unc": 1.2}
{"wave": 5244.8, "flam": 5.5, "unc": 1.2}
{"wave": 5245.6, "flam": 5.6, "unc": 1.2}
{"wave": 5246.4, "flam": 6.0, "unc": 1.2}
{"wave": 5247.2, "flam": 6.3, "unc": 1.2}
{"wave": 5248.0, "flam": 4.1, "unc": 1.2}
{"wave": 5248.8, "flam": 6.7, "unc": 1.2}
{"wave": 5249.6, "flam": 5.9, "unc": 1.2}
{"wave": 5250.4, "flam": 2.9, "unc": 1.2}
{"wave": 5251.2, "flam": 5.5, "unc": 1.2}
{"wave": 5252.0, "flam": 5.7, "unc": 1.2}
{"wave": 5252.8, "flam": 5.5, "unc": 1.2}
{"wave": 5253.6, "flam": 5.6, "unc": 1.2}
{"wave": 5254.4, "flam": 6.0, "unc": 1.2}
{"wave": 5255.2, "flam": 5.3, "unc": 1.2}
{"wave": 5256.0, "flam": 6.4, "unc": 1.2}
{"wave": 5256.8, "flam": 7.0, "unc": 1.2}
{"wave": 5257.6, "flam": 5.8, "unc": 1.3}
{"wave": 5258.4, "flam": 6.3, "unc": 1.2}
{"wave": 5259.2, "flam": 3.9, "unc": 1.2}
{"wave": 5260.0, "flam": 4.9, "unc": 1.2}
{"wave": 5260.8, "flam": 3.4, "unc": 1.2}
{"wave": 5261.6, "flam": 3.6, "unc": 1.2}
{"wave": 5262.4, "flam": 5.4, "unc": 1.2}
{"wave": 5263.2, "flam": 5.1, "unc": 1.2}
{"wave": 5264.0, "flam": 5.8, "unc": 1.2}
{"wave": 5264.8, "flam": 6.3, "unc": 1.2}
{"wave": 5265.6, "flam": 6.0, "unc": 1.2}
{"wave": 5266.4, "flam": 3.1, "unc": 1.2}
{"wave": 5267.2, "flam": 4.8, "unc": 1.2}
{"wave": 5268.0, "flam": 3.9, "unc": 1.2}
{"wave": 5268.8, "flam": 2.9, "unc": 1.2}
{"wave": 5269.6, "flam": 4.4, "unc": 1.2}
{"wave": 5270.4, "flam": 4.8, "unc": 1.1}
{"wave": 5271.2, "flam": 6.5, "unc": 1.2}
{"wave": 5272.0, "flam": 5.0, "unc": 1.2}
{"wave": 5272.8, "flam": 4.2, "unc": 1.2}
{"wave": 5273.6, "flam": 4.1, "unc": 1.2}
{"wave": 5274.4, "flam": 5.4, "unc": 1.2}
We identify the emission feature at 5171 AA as C IV 1549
